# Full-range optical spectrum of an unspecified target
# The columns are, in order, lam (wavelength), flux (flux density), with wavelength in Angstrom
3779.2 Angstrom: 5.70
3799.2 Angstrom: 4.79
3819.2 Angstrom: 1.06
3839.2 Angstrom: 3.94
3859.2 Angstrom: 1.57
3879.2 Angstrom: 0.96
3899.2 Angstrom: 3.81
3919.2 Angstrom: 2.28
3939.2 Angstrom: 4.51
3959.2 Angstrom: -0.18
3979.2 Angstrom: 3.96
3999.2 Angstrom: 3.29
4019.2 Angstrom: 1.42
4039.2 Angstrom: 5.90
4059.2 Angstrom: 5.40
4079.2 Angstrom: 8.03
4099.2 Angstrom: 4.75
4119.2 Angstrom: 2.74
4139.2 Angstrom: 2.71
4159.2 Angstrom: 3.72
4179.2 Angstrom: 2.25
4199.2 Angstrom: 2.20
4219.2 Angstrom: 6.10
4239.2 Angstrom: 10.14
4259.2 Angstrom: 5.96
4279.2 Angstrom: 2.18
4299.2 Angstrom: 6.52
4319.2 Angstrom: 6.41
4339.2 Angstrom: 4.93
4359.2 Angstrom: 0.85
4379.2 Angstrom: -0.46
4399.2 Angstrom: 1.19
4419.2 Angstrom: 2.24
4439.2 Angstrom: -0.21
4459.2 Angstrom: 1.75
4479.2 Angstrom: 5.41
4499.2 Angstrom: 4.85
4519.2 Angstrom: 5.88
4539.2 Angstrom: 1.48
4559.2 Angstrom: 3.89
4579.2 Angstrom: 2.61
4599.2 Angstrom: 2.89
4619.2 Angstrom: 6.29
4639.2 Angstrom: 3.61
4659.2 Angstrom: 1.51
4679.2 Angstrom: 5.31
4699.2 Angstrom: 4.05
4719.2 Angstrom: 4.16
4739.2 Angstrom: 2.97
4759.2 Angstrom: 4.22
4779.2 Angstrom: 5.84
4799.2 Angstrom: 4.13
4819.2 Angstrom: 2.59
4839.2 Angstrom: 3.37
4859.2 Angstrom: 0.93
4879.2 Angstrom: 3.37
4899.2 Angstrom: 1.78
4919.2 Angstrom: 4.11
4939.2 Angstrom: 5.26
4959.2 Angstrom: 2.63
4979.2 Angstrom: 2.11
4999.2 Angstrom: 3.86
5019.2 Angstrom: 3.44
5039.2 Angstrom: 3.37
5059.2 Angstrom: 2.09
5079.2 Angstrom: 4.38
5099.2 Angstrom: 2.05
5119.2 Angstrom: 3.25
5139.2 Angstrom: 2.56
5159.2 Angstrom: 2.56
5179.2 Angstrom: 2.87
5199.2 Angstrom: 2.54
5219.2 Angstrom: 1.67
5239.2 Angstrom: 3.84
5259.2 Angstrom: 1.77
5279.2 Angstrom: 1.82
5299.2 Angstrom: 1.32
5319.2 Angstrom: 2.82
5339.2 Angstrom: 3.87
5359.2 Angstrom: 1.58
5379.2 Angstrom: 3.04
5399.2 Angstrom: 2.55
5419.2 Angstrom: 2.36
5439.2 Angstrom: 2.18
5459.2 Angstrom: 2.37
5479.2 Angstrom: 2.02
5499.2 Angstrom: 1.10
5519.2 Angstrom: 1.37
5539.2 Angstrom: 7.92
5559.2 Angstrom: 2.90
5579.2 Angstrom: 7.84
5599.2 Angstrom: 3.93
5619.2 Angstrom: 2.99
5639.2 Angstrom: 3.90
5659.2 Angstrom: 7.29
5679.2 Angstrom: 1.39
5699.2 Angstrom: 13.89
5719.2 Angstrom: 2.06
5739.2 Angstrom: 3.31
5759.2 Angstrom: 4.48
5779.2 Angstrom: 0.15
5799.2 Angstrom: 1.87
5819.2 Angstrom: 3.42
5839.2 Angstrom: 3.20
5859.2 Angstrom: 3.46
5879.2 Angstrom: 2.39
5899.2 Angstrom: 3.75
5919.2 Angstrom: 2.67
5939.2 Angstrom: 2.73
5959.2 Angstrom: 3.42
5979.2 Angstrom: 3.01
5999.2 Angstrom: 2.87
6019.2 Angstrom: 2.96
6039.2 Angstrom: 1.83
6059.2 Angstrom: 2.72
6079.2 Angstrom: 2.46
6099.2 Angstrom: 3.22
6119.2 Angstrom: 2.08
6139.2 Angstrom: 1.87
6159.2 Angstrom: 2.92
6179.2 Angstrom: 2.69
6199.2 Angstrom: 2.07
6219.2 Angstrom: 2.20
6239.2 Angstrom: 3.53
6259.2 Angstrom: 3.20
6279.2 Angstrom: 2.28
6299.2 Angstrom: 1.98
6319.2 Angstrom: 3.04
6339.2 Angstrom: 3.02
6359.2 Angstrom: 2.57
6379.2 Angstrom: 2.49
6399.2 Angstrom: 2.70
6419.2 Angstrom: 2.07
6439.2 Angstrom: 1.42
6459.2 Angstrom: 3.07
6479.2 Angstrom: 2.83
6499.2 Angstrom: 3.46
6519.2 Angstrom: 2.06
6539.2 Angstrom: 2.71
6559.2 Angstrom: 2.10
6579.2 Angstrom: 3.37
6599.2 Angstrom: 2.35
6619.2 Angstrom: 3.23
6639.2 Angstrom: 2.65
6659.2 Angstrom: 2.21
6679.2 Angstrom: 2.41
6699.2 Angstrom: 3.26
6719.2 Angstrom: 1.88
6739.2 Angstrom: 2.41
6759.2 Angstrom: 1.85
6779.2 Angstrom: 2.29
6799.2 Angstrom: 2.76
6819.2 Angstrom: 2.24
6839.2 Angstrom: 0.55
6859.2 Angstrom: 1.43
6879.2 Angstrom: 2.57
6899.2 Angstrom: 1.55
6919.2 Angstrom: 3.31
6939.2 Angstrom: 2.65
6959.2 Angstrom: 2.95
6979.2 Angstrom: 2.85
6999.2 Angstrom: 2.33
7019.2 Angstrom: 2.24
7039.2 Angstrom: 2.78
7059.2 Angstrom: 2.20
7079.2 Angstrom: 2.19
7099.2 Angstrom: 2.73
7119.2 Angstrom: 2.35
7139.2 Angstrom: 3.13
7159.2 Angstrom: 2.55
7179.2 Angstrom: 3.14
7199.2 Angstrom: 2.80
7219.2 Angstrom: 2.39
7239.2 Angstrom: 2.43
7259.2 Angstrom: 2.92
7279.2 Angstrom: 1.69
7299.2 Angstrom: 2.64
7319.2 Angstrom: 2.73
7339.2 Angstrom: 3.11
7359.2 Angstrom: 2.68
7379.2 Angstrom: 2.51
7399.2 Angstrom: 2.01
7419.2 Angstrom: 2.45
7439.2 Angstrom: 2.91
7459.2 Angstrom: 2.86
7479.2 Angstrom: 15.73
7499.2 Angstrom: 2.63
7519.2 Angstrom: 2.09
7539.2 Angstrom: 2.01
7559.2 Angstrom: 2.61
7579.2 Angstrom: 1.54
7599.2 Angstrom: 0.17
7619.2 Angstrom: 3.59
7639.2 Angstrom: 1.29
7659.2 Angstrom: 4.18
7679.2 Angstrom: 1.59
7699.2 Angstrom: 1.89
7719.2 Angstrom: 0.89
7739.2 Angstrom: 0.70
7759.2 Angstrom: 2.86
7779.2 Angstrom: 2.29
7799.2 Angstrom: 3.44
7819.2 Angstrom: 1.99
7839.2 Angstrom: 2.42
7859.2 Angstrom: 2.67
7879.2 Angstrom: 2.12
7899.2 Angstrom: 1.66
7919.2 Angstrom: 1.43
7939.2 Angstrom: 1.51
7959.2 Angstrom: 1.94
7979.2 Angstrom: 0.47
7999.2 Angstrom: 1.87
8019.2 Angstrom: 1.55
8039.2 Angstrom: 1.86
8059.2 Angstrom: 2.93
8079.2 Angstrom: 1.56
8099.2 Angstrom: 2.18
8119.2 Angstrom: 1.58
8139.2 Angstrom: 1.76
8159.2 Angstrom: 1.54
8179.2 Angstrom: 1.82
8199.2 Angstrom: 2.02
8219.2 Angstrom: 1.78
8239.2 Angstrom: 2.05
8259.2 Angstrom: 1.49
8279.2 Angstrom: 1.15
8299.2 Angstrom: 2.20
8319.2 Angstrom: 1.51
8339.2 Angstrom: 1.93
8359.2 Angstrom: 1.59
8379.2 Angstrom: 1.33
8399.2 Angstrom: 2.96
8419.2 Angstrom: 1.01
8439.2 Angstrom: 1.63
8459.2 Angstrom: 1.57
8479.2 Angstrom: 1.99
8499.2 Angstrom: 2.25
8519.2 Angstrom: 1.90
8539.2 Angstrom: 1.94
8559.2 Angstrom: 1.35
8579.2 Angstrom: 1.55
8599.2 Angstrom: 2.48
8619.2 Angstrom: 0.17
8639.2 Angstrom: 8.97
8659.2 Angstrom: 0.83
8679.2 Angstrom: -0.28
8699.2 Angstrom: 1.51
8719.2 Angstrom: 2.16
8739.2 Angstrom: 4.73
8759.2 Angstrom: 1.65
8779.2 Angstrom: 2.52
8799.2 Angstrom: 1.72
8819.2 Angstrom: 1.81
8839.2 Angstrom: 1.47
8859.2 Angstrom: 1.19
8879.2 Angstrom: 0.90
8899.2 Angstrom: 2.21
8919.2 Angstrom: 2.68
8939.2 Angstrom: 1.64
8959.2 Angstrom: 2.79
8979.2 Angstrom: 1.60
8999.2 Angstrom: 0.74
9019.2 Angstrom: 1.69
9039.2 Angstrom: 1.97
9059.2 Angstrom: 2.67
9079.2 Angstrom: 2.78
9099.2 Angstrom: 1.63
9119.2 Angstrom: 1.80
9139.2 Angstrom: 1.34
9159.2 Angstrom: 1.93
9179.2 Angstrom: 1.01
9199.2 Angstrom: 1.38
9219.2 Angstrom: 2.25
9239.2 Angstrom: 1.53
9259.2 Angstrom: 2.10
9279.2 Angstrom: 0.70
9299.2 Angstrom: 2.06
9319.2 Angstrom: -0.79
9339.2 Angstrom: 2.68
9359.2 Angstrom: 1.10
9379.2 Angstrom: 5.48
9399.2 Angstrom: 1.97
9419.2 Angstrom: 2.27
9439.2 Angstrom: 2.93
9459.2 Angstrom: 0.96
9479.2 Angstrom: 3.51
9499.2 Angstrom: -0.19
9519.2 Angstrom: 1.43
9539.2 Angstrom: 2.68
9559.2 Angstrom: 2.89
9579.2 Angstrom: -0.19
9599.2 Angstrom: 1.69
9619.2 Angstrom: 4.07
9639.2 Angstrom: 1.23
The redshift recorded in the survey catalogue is 0.14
